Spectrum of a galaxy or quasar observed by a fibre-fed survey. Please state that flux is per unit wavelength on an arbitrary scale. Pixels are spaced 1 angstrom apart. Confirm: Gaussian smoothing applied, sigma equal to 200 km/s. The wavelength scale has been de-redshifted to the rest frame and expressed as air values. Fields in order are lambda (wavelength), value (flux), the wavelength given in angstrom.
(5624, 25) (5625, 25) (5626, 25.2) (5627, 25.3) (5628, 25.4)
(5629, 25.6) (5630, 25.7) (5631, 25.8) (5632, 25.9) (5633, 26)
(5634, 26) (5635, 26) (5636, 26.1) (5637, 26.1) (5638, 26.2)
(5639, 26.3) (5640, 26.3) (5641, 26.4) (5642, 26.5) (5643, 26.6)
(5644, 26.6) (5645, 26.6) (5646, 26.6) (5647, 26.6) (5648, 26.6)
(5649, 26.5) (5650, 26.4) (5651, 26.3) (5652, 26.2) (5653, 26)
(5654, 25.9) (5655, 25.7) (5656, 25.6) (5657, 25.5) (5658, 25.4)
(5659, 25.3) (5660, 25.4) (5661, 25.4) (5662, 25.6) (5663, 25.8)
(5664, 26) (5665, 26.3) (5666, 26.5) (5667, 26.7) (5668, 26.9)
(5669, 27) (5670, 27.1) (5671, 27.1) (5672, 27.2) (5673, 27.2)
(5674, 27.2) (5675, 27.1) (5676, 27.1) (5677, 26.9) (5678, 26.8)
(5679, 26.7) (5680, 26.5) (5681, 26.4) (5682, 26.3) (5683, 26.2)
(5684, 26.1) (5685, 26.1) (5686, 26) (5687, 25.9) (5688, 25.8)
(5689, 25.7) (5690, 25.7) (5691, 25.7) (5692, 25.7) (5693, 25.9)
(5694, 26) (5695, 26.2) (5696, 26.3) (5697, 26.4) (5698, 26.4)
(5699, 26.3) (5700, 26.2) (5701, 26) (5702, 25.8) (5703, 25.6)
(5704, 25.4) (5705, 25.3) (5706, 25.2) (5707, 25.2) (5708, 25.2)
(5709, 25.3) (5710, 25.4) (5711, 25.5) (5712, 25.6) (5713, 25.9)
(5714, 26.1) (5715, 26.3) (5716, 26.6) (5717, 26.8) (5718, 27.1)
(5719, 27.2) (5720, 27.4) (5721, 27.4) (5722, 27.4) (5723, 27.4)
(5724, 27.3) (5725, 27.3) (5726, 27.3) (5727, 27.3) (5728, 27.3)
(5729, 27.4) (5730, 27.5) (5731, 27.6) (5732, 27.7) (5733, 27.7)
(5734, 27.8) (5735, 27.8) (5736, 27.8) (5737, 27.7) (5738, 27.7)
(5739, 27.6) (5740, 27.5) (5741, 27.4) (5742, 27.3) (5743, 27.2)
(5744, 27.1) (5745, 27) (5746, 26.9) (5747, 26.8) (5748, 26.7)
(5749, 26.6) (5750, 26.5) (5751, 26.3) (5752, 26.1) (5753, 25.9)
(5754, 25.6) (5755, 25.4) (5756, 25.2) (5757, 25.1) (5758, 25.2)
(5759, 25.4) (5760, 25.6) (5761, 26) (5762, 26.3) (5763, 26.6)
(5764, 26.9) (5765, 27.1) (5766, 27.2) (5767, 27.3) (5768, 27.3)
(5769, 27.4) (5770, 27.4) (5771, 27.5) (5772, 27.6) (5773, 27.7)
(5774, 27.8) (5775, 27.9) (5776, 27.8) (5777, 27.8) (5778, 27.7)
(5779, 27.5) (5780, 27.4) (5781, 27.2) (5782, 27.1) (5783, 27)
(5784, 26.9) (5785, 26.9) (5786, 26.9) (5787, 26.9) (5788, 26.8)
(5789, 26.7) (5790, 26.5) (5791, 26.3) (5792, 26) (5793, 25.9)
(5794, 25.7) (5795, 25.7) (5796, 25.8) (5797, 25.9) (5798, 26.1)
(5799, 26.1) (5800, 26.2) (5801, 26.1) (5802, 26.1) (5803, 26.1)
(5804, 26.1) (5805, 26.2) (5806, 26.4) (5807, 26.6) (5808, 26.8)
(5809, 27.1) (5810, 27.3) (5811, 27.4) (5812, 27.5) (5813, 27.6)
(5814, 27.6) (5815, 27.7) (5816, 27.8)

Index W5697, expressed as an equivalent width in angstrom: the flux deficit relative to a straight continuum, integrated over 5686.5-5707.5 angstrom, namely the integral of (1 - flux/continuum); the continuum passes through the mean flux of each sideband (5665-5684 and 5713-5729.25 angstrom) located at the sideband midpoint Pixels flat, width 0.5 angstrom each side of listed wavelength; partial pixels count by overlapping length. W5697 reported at 0.8 angstrom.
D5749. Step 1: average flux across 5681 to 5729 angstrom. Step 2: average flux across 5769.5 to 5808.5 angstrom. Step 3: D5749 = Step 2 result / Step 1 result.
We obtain 1.0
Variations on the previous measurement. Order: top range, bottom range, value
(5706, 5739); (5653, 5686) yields 1.02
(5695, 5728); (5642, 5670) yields 1.01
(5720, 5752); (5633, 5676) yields 1.04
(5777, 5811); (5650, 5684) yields 1.01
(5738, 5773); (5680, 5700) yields 1.02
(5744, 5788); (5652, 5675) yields 1.02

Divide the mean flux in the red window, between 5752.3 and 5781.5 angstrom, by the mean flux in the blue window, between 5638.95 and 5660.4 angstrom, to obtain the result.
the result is 1.02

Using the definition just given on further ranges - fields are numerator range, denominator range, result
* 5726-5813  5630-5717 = 1.03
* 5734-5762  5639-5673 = 1.01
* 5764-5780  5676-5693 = 1.05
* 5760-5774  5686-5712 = 1.05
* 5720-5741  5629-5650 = 1.05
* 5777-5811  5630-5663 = 1.02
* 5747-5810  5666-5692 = 1.00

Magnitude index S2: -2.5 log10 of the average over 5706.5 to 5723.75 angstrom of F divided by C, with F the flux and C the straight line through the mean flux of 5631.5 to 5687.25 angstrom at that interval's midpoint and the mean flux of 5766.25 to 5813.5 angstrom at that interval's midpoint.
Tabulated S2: 0.01 mag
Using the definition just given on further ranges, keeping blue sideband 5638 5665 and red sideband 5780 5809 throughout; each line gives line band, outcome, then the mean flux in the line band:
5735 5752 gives -0.03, 27.1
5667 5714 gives 0.00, 26.2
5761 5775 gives -0.03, 27.2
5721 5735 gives -0.05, 27.5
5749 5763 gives 0.02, 25.8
